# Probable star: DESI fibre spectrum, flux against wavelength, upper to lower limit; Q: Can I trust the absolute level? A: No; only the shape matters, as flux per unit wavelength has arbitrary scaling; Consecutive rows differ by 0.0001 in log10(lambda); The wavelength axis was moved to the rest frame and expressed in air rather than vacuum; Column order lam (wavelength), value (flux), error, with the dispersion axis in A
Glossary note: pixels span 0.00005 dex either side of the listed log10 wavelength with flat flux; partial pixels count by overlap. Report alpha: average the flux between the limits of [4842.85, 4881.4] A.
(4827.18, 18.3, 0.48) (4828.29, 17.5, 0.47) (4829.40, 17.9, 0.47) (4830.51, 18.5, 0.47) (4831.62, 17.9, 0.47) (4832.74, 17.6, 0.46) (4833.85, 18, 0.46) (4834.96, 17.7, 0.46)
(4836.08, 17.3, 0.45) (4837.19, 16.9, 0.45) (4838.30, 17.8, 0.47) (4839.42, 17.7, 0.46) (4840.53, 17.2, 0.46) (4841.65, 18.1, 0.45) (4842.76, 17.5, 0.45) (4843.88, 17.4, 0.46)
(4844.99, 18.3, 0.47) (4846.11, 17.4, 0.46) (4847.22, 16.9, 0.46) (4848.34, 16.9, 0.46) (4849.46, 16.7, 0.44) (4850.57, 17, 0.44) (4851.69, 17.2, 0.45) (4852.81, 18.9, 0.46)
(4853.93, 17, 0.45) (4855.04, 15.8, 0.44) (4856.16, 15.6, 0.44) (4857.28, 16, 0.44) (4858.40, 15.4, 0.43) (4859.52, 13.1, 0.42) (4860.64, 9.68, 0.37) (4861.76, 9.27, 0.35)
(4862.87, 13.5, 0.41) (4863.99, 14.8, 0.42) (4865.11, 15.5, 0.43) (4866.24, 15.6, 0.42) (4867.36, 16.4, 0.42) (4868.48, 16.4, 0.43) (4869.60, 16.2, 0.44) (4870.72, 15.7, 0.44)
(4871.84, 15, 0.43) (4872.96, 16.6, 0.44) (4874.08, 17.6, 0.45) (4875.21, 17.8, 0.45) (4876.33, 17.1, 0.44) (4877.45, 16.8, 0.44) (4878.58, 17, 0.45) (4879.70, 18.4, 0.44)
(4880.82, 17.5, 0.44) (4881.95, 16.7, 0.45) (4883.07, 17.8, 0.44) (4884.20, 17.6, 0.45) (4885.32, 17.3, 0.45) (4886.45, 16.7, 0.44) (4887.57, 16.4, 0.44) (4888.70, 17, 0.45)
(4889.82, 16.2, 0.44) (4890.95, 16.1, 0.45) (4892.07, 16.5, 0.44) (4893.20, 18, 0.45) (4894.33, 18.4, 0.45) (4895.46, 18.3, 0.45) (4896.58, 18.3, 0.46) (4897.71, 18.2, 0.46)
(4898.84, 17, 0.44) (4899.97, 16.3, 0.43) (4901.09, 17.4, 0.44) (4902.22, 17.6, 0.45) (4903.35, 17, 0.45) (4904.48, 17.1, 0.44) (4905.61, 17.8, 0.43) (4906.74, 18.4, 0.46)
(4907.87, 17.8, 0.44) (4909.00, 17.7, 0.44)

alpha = 16.1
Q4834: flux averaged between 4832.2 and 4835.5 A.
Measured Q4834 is 17.8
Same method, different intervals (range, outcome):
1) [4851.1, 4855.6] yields 17.2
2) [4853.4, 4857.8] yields 16.1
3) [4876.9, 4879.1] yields 16.8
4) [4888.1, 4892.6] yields 16.5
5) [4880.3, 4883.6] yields 17.3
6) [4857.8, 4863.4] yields 12.2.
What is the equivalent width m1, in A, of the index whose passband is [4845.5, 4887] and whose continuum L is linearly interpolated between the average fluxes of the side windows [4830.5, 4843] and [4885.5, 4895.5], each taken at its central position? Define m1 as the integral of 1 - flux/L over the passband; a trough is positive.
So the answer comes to 2.8 A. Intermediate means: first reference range 17.7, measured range 16.1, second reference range 17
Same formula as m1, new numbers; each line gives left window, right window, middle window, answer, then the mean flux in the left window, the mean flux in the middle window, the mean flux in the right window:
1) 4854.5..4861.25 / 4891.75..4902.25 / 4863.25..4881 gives -1.2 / 14.2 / 16.5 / 17.6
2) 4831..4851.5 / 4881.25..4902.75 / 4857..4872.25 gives 2.6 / 17.5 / 14.4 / 17.3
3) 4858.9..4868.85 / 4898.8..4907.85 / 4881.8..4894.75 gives -0.9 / 13.8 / 17.1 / 17.4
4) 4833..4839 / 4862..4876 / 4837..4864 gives 1.2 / 17.6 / 16.1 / 15.8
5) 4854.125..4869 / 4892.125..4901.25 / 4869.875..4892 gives -0.9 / 14.4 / 16.9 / 17.7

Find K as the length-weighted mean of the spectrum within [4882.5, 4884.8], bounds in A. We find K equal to 17.7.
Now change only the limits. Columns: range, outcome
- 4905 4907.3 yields 18.1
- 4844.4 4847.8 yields 17.5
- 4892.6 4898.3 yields 18.2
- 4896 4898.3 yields 18.3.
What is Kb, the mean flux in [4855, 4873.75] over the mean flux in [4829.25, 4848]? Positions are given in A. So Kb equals 0.84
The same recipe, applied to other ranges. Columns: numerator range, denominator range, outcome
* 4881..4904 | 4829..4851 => 0.98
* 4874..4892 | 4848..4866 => 1.13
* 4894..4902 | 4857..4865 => 1.35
